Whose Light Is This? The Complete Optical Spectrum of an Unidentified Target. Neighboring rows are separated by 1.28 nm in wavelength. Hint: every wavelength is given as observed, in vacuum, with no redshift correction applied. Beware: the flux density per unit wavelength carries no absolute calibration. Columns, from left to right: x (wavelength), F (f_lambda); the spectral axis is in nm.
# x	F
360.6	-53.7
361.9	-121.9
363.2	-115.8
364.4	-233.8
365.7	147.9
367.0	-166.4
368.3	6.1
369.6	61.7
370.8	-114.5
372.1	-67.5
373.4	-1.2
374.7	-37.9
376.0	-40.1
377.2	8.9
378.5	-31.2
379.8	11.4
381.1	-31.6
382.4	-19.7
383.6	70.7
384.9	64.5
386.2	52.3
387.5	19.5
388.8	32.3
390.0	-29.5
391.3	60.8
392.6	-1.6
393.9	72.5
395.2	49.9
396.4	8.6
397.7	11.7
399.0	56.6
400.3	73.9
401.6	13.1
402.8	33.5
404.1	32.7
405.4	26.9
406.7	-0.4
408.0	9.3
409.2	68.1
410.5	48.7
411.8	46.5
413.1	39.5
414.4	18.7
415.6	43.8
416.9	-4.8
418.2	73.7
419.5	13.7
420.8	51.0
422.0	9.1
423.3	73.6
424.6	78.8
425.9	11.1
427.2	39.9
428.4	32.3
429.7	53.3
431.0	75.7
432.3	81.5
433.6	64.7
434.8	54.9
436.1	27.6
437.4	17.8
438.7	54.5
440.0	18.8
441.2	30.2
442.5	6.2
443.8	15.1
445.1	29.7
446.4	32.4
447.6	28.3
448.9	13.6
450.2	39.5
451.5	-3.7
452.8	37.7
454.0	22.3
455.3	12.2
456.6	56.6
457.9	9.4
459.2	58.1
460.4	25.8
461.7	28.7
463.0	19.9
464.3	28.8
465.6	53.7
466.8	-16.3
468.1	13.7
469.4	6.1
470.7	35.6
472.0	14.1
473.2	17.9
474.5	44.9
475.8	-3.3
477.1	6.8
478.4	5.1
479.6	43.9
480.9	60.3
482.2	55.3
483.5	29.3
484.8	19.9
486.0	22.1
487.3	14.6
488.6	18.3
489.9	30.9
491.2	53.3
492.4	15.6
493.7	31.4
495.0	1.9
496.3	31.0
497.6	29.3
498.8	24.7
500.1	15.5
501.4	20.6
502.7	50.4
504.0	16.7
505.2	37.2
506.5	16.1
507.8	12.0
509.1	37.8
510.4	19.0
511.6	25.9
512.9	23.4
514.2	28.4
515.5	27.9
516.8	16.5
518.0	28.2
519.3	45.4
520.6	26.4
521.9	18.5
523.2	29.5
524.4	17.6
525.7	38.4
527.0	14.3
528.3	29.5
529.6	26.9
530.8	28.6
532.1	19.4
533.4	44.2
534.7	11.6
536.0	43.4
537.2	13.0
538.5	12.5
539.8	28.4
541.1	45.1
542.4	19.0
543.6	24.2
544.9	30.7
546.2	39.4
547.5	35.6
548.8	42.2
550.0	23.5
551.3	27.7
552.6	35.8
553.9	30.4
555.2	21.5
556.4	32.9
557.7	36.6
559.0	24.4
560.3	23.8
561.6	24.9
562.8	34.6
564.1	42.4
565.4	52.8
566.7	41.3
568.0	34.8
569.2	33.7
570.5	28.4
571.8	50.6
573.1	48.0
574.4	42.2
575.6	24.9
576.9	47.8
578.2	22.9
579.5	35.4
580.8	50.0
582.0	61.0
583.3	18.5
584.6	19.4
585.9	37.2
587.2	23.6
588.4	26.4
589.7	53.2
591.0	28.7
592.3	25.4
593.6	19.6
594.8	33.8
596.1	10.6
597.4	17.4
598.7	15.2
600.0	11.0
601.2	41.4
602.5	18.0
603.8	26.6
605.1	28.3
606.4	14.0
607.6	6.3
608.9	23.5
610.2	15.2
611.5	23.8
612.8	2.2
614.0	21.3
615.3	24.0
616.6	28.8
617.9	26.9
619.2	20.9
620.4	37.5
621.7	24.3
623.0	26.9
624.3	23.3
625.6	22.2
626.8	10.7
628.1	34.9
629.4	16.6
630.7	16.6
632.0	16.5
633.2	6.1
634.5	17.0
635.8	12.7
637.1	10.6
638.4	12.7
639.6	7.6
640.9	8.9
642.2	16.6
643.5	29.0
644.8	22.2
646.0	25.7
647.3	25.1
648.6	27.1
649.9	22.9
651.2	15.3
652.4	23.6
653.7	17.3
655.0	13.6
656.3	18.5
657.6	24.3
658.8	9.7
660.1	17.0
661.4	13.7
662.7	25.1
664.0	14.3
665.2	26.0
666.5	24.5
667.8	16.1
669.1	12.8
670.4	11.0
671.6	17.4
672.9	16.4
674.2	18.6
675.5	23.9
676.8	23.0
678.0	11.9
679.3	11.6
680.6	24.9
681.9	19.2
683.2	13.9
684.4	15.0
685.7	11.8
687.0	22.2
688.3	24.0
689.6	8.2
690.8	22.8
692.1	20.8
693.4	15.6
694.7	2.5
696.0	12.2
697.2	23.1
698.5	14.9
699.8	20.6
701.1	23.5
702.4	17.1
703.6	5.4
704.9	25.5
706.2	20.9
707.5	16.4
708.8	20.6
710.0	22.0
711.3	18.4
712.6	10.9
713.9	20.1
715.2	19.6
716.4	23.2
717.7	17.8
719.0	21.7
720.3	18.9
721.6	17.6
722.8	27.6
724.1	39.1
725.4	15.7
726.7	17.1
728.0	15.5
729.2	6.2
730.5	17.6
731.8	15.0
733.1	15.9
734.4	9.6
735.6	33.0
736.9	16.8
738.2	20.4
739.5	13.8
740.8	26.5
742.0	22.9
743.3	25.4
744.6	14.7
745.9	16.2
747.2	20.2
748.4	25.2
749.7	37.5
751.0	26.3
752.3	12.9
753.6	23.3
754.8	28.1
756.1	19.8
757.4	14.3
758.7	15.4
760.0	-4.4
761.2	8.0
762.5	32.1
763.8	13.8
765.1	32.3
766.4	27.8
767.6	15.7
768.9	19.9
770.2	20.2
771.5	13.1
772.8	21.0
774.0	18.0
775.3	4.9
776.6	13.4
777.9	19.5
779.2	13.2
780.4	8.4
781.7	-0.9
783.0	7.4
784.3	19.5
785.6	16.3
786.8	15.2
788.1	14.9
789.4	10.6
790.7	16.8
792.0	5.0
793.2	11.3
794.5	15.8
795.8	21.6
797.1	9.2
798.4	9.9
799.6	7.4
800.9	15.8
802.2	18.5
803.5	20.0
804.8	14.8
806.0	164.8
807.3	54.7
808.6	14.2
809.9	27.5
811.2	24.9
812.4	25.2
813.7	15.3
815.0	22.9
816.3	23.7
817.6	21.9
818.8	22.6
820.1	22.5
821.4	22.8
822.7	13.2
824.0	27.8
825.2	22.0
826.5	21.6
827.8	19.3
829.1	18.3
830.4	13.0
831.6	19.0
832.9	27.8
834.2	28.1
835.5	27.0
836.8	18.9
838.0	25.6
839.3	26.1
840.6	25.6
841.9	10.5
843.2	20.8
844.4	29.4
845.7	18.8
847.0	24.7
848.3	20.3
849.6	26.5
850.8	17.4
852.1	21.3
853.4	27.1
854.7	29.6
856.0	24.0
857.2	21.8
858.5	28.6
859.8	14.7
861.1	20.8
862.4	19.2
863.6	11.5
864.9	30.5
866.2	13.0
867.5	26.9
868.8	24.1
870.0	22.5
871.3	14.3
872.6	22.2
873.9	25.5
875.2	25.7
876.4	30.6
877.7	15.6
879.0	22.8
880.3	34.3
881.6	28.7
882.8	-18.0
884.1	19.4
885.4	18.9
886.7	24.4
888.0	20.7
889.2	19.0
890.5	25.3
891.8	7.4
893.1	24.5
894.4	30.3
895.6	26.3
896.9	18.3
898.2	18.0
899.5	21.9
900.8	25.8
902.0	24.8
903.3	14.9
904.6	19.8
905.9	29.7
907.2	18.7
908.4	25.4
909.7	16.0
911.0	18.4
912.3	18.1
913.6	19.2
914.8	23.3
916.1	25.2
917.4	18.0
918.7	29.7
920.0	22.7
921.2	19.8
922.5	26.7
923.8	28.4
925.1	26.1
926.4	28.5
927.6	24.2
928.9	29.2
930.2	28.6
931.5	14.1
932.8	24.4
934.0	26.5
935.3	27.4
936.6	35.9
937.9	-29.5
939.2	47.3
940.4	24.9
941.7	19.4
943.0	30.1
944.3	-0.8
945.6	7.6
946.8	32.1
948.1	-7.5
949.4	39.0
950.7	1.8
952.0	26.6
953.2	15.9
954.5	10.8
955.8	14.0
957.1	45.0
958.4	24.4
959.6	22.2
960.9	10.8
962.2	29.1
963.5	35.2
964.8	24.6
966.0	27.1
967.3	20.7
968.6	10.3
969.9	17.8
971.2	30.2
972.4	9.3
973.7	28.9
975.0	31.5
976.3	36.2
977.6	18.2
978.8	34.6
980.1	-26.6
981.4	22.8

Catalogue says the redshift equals 1.16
